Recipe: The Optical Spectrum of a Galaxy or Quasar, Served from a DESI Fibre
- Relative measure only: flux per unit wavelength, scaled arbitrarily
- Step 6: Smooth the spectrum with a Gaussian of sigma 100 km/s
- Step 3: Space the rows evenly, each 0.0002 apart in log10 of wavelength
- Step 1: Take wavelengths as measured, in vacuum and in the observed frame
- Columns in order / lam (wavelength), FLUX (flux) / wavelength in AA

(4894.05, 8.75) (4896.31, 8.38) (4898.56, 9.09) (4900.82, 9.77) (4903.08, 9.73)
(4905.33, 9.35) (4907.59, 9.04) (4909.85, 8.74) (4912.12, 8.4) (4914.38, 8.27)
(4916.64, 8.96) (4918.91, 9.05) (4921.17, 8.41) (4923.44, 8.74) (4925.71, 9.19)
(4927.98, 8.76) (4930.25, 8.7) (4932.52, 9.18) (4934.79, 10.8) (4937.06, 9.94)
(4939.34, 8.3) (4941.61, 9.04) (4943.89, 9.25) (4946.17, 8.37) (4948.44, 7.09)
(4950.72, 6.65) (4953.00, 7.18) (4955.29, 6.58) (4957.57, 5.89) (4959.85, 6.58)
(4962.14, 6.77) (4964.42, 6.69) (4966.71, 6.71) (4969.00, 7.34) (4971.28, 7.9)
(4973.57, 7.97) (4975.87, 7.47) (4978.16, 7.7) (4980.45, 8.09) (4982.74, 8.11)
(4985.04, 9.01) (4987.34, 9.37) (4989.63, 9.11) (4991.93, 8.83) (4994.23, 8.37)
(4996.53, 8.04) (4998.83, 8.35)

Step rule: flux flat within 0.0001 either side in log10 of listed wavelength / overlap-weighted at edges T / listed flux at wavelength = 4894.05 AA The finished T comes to 8.75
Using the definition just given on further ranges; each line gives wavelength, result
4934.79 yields 10.8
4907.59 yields 9.04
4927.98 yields 8.76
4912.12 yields 8.4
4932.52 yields 9.18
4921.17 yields 8.41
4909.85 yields 8.74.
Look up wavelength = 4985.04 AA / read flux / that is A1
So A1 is 9.01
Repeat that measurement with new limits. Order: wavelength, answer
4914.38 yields 8.27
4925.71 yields 9.19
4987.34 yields 9.37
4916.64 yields 8.96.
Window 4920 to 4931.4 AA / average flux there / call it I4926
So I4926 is 8.76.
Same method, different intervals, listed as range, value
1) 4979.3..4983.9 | 8.11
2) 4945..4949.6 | 7.74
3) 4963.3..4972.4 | 7.16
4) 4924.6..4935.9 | 9.32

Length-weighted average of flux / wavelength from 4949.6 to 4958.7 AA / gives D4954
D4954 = 6.57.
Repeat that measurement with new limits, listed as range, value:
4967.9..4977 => 7.67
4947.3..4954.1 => 6.98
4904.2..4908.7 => 9.21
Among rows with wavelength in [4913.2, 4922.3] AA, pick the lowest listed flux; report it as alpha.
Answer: 8.27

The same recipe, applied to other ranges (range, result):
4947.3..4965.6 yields 5.89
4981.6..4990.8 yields 8.11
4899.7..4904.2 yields 9.73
